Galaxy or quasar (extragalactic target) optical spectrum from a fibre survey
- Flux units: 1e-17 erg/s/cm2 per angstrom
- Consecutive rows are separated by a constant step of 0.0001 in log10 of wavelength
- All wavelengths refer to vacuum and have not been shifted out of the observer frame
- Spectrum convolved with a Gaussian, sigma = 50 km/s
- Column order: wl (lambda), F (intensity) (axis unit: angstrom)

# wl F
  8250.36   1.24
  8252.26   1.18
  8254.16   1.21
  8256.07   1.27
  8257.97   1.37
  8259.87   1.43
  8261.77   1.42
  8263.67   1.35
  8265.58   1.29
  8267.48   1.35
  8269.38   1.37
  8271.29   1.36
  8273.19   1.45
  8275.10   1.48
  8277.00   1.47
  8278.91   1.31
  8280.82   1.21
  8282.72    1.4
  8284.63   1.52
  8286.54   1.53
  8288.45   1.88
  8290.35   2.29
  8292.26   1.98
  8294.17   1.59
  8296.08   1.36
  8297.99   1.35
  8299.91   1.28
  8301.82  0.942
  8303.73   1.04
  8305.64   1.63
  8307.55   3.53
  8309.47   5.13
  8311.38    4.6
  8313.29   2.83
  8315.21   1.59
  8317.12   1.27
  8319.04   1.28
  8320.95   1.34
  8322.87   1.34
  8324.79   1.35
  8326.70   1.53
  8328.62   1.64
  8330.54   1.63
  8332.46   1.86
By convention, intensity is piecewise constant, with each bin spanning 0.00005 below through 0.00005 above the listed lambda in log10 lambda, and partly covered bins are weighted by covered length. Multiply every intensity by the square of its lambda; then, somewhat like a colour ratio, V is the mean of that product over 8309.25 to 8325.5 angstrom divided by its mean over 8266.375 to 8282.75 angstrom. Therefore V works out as 1.61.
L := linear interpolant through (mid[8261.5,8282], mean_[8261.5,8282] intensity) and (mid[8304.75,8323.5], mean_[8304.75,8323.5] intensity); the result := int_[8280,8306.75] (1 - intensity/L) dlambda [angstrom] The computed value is 5.48 angstrom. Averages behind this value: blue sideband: 1.37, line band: 1.51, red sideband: 2.48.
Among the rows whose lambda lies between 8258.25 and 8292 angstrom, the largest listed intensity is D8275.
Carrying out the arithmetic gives 2.29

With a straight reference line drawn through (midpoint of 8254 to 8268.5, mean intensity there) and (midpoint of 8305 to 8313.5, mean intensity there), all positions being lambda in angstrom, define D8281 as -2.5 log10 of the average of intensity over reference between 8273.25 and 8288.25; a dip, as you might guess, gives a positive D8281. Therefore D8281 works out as 0.50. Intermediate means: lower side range 1.34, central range 1.44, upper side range 3.68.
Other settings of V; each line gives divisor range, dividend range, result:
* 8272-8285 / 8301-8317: 1.87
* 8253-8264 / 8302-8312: 2.24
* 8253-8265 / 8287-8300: 1.28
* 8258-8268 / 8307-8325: 1.81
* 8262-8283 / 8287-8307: 1.16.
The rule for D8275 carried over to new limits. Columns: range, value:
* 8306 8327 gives 5.13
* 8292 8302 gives 1.98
